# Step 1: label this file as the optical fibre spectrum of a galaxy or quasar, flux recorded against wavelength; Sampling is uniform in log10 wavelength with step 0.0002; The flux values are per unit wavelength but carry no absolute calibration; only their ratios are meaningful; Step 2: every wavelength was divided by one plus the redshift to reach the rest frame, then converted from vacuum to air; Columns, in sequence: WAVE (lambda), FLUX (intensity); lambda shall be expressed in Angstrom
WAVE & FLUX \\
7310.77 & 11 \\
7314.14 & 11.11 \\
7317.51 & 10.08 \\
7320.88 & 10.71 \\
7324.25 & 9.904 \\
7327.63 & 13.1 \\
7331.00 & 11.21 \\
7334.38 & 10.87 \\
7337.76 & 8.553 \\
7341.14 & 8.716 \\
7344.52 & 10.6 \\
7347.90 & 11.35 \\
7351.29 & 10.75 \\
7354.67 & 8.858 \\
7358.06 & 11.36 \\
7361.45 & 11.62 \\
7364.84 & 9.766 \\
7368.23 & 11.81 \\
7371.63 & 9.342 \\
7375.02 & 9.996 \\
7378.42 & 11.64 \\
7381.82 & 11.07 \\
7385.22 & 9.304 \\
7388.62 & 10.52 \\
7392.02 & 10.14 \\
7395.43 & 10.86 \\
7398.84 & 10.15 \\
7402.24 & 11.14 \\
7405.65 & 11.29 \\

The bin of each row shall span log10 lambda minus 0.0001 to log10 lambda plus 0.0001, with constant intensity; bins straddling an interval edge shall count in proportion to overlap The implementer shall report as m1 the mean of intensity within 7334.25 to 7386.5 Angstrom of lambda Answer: 10.3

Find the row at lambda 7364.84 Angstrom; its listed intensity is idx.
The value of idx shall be 9.766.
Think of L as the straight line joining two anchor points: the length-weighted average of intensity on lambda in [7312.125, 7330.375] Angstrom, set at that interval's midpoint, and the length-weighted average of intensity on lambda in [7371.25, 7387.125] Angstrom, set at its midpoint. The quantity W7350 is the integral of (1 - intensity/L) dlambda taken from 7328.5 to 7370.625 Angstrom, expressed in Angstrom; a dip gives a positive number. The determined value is 0.7 Angstrom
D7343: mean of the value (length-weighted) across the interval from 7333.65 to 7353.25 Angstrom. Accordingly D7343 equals 10.1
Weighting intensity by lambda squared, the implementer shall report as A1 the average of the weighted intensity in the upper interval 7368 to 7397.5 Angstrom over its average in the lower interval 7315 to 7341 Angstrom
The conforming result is 1.01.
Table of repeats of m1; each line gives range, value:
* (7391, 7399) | 10.4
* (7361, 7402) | 10.5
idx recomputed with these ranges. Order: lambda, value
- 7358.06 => 11.36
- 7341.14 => 8.716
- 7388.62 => 10.52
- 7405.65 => 11.29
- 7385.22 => 9.304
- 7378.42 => 11.64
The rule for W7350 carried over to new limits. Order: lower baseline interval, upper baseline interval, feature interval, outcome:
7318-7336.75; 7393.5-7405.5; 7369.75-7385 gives 0.6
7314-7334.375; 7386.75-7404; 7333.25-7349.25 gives 1.4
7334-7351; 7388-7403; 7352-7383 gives -1.0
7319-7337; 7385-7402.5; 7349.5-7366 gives 0.3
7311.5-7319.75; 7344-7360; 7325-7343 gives 0.3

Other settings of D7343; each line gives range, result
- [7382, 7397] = 10.3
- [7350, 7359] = 10.2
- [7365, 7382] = 10.7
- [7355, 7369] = 10.9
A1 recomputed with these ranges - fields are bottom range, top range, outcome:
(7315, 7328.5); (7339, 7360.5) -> 0.96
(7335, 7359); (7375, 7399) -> 1.06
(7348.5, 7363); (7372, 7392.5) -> 0.98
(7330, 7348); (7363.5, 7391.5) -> 1.05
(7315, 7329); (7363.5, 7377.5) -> 0.96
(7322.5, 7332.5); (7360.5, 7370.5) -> 0.97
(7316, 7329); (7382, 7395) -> 0.95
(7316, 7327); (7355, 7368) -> 1.04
